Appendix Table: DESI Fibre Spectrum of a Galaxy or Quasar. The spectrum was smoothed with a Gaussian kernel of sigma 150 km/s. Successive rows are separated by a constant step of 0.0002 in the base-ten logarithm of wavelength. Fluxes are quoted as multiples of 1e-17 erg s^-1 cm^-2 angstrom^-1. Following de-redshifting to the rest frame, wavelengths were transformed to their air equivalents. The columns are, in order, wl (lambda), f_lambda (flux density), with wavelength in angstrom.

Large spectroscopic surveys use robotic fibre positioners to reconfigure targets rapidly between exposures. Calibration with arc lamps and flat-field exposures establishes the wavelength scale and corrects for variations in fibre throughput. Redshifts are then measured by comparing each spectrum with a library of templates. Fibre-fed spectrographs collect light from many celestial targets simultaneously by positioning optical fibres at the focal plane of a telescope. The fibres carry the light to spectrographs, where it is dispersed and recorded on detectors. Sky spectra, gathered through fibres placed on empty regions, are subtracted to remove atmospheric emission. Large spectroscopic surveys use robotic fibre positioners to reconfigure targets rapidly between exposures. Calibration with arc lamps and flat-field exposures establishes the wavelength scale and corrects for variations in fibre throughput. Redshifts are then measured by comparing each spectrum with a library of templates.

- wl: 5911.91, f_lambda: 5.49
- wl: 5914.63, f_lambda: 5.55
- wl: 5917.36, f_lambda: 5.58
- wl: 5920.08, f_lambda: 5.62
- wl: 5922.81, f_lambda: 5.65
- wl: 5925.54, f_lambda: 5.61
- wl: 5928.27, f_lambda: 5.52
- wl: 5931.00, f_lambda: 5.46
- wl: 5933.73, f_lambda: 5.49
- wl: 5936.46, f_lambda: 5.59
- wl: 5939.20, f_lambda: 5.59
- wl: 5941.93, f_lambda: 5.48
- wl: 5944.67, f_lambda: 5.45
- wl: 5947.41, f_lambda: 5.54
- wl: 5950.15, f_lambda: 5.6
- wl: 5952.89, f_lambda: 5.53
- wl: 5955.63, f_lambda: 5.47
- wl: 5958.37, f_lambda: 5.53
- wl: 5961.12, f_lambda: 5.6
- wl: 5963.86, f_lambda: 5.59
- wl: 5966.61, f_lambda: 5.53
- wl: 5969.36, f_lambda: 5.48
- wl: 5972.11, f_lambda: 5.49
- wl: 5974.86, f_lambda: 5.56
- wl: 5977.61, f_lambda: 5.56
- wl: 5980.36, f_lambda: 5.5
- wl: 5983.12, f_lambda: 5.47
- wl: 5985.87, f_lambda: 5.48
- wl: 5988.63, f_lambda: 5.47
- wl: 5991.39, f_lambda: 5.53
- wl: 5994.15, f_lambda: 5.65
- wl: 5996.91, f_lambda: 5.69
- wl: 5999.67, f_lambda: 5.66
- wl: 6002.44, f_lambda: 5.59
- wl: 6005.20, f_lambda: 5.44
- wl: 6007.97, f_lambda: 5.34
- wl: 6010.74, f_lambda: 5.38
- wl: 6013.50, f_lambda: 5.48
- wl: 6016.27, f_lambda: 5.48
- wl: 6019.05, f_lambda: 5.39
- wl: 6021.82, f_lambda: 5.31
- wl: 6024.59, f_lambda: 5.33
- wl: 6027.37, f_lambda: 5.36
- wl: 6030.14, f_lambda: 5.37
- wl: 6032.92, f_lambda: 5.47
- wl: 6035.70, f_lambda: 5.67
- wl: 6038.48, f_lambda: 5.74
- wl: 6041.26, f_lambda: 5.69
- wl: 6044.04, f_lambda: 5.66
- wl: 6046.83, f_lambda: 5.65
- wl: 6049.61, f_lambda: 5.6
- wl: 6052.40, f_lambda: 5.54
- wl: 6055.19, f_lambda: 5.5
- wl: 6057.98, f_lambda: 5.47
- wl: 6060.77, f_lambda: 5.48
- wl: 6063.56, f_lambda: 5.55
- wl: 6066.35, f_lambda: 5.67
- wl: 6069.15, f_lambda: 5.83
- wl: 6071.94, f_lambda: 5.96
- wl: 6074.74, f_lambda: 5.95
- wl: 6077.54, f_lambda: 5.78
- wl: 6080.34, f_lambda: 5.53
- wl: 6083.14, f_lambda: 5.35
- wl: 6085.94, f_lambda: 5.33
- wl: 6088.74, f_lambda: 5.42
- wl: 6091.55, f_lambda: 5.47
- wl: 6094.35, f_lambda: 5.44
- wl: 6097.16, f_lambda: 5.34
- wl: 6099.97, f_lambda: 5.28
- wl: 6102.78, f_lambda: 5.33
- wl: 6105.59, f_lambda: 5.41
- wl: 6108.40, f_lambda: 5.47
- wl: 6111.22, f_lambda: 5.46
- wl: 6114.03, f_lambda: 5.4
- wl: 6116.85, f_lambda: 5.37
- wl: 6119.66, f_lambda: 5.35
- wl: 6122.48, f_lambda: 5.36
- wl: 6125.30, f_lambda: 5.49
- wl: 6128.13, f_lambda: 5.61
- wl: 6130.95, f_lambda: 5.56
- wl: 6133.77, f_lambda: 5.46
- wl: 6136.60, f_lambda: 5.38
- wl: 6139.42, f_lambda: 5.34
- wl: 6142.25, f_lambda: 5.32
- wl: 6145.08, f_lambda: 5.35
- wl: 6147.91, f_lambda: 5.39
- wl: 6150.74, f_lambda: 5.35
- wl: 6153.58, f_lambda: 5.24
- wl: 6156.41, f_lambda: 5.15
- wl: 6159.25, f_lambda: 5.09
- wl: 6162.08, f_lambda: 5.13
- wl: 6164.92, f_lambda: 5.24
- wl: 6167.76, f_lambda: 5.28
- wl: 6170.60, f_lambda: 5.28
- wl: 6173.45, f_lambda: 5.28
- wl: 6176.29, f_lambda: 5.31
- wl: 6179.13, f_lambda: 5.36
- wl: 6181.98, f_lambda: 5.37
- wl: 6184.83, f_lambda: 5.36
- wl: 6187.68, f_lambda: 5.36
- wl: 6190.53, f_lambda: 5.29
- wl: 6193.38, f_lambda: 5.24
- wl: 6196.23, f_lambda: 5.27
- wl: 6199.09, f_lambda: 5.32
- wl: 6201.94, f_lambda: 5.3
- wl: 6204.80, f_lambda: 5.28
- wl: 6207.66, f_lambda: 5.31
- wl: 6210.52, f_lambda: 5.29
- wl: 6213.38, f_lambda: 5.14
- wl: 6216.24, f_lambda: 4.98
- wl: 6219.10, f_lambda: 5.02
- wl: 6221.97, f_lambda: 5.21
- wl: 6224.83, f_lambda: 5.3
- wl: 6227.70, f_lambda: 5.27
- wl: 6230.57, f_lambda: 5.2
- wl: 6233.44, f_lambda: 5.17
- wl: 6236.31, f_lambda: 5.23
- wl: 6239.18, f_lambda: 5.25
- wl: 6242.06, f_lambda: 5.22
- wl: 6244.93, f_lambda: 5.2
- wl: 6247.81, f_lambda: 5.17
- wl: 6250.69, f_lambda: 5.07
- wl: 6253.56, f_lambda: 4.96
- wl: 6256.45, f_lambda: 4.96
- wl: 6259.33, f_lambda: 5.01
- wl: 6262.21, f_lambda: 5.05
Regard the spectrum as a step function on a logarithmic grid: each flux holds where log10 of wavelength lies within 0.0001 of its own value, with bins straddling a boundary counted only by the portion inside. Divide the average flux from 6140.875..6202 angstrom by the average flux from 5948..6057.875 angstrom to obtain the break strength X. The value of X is 1.0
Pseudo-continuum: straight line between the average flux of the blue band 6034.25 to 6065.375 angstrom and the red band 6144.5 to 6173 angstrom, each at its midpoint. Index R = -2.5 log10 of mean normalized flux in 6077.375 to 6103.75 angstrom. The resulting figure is 0.011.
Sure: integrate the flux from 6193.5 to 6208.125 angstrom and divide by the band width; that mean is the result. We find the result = 5.29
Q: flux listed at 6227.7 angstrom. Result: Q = 5.27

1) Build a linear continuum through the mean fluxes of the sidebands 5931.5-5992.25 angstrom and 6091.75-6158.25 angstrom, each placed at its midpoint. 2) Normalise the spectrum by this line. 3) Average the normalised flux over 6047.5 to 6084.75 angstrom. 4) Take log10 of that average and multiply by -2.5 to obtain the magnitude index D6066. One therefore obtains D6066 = -0.04 mag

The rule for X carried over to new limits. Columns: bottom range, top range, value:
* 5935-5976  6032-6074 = 1.02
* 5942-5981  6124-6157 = 0.97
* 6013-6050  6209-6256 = 0.94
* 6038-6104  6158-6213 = 0.95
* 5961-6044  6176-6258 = 0.95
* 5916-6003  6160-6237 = 0.95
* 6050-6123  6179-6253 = 0.95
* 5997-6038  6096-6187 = 0.98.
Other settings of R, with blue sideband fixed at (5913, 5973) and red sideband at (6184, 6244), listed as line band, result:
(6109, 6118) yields -0.01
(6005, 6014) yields 0.01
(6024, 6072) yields -0.03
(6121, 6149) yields -0.02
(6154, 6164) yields 0.03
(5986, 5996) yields -0.01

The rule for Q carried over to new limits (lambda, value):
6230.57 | 5.2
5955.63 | 5.47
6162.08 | 5.13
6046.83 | 5.65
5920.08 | 5.62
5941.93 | 5.48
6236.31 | 5.23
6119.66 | 5.35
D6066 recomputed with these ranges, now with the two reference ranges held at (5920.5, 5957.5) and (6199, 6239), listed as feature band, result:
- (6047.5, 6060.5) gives -0.02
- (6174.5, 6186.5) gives -0.02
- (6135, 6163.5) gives 0.00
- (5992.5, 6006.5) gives -0.03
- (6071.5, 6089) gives -0.05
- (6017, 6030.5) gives 0.02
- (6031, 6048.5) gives -0.04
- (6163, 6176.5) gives 0.00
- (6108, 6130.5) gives -0.02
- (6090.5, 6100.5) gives -0.01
